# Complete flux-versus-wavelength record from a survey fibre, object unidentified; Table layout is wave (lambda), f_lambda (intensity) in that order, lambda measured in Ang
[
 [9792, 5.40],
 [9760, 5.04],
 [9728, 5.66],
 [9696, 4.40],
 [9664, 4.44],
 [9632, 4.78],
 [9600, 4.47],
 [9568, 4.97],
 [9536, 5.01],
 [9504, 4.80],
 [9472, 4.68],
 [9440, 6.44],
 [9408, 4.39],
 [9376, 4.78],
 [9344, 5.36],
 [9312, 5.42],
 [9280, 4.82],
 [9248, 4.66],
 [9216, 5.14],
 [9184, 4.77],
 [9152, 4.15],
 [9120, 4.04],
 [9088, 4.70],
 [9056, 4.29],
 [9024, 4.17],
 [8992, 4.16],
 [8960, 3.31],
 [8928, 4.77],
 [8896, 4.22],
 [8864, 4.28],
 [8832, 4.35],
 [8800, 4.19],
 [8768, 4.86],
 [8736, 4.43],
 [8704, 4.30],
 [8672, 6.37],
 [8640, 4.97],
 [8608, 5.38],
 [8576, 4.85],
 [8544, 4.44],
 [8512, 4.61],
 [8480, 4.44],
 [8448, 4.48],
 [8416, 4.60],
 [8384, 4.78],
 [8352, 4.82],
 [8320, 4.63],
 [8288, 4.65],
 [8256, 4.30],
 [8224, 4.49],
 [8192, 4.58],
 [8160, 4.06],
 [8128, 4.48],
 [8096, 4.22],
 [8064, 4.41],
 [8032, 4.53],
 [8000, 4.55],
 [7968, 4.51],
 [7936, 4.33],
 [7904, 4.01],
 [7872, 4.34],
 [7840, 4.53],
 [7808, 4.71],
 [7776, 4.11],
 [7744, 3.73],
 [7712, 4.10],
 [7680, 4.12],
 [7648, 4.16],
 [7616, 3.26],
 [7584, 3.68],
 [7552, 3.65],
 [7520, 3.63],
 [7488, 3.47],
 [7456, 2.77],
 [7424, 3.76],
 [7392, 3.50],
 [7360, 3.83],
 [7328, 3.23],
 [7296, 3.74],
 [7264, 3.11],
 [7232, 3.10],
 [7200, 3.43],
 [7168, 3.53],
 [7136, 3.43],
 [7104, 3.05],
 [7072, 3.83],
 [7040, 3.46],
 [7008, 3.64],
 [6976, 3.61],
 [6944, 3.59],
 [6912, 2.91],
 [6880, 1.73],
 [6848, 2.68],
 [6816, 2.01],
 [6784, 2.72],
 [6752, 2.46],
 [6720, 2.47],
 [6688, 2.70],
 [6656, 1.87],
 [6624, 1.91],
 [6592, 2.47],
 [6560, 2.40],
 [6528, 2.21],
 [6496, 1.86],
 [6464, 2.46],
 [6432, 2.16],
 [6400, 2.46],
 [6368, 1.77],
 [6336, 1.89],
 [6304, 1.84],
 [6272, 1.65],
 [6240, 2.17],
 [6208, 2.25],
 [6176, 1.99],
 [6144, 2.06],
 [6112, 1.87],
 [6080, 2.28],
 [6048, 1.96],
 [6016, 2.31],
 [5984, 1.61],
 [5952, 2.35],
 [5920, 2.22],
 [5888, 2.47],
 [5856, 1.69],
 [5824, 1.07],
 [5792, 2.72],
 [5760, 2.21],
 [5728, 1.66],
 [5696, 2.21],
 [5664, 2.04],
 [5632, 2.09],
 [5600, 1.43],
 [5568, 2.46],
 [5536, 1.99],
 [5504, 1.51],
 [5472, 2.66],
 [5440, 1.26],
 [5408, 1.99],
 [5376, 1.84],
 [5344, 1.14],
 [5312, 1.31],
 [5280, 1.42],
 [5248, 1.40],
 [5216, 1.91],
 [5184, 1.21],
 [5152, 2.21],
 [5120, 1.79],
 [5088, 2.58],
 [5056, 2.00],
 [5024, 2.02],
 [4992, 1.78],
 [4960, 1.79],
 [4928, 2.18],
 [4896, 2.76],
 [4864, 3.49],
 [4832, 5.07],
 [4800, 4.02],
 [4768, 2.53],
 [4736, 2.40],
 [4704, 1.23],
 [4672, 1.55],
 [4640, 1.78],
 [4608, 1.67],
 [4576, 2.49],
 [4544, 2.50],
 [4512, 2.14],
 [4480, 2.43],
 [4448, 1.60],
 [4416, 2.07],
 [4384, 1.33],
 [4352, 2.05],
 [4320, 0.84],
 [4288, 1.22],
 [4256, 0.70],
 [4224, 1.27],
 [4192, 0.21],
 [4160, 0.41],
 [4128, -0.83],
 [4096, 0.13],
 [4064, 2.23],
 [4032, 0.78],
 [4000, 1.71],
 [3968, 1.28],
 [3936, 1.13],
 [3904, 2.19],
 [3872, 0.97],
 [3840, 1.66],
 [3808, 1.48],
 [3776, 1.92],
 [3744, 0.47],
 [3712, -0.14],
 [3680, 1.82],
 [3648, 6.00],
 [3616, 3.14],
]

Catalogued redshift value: 0.733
